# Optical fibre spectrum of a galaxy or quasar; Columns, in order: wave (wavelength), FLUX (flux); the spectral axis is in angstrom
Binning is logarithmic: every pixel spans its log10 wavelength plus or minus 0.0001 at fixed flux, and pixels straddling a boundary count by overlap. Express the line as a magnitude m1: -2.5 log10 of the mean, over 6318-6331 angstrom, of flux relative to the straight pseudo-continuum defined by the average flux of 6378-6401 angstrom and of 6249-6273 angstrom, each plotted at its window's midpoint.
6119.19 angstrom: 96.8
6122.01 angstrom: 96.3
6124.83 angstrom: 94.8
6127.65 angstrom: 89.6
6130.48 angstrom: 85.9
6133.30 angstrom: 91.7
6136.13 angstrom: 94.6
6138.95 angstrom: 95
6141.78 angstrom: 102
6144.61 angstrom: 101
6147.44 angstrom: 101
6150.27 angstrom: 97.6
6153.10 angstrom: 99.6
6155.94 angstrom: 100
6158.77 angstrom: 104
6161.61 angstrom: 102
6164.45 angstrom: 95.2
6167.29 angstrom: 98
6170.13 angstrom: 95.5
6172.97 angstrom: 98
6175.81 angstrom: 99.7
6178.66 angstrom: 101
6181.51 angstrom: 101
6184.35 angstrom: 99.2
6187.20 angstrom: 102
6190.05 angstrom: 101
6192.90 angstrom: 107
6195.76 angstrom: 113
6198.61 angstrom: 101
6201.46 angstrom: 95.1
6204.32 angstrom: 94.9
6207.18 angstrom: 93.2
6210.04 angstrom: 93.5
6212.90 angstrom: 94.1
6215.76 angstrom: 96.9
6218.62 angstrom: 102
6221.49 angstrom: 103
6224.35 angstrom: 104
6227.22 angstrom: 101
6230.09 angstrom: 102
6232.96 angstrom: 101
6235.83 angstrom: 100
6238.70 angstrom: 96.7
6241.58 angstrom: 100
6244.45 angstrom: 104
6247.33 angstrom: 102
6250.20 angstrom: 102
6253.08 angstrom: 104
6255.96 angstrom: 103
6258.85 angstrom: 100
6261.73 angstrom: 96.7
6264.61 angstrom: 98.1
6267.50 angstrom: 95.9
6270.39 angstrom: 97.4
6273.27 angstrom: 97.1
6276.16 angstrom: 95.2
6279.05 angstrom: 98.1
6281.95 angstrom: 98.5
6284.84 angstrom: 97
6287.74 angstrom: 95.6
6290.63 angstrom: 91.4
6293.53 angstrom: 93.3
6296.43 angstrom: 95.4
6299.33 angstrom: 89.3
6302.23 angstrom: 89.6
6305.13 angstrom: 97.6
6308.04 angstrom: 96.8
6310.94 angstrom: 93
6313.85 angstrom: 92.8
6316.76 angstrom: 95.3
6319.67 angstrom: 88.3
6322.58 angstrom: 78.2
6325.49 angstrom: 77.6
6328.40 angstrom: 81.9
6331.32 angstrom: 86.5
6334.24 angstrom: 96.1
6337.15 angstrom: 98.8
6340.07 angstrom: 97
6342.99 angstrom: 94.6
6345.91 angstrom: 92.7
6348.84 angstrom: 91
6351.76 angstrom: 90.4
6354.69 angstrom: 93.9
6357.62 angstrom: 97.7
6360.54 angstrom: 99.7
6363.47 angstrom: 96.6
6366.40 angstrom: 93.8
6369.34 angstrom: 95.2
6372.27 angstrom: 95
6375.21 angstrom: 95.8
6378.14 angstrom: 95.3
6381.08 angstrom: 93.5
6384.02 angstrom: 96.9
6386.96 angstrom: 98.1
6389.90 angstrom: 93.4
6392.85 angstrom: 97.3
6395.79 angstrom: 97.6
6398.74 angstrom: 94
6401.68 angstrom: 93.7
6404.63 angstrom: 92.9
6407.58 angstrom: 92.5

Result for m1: 0.19 mag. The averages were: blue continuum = 99.5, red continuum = 95.7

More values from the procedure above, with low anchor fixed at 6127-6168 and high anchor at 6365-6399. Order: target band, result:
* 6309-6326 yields 0.090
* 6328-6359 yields 0.031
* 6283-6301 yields 0.028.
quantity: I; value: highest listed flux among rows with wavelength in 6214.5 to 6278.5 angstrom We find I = 104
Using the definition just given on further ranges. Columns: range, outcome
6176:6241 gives 113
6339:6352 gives 97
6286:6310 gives 97.6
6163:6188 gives 102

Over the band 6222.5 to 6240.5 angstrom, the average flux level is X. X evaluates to 101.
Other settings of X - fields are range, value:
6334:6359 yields 94.6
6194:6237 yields 99.7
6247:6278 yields 99.1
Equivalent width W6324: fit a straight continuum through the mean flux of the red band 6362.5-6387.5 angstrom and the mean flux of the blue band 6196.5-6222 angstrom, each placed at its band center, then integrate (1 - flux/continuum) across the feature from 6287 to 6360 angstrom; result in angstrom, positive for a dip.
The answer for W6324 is 3.2 angstrom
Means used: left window 97.3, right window 95.5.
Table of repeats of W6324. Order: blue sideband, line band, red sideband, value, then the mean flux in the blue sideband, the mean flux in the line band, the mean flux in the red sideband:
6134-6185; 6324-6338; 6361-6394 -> 1.3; 99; 87.7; 95.6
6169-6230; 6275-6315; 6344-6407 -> 1.1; 99.9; 94.5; 94.9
